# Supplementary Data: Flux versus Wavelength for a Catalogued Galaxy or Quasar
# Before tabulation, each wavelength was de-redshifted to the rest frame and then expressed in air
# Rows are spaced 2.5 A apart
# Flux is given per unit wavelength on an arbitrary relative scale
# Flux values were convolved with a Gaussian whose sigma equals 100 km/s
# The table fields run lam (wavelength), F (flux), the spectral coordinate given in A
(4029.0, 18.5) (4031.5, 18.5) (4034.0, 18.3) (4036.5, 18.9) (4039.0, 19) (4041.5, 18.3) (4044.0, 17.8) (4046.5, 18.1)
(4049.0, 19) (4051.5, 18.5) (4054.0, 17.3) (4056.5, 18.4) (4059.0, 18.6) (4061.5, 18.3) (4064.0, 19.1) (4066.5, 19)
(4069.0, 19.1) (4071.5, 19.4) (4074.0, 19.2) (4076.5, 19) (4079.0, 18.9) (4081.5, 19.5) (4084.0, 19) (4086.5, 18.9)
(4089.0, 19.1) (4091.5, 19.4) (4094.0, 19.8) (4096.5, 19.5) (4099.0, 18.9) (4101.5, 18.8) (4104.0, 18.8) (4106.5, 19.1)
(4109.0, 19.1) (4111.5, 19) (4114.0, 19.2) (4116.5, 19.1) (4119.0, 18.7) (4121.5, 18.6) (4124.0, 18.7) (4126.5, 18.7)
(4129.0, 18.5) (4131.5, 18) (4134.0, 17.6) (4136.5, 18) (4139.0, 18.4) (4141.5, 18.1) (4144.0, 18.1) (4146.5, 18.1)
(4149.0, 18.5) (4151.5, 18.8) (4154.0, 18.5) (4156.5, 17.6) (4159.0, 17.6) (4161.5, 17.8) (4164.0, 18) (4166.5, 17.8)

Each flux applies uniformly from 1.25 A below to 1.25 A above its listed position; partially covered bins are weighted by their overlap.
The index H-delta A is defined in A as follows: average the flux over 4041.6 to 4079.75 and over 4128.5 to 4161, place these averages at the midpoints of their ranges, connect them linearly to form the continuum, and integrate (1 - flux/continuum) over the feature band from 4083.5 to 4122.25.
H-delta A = -1.5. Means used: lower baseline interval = 18.6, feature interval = 19.1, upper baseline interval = 18.1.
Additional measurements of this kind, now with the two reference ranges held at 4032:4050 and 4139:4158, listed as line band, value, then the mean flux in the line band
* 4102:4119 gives -0.64 A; 19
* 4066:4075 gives -0.38 A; 19.2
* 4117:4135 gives -0.14 A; 18.4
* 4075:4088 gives -0.48 A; 19.1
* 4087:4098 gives -0.62 A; 19.4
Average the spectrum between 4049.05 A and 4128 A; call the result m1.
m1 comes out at 18.9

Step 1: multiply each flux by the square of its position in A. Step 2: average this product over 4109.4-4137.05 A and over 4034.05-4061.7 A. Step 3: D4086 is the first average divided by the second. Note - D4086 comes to 1.05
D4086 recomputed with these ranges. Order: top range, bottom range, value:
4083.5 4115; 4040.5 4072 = 1.06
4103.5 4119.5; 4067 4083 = 1.01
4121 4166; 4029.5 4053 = 1.03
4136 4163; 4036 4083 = 1.01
